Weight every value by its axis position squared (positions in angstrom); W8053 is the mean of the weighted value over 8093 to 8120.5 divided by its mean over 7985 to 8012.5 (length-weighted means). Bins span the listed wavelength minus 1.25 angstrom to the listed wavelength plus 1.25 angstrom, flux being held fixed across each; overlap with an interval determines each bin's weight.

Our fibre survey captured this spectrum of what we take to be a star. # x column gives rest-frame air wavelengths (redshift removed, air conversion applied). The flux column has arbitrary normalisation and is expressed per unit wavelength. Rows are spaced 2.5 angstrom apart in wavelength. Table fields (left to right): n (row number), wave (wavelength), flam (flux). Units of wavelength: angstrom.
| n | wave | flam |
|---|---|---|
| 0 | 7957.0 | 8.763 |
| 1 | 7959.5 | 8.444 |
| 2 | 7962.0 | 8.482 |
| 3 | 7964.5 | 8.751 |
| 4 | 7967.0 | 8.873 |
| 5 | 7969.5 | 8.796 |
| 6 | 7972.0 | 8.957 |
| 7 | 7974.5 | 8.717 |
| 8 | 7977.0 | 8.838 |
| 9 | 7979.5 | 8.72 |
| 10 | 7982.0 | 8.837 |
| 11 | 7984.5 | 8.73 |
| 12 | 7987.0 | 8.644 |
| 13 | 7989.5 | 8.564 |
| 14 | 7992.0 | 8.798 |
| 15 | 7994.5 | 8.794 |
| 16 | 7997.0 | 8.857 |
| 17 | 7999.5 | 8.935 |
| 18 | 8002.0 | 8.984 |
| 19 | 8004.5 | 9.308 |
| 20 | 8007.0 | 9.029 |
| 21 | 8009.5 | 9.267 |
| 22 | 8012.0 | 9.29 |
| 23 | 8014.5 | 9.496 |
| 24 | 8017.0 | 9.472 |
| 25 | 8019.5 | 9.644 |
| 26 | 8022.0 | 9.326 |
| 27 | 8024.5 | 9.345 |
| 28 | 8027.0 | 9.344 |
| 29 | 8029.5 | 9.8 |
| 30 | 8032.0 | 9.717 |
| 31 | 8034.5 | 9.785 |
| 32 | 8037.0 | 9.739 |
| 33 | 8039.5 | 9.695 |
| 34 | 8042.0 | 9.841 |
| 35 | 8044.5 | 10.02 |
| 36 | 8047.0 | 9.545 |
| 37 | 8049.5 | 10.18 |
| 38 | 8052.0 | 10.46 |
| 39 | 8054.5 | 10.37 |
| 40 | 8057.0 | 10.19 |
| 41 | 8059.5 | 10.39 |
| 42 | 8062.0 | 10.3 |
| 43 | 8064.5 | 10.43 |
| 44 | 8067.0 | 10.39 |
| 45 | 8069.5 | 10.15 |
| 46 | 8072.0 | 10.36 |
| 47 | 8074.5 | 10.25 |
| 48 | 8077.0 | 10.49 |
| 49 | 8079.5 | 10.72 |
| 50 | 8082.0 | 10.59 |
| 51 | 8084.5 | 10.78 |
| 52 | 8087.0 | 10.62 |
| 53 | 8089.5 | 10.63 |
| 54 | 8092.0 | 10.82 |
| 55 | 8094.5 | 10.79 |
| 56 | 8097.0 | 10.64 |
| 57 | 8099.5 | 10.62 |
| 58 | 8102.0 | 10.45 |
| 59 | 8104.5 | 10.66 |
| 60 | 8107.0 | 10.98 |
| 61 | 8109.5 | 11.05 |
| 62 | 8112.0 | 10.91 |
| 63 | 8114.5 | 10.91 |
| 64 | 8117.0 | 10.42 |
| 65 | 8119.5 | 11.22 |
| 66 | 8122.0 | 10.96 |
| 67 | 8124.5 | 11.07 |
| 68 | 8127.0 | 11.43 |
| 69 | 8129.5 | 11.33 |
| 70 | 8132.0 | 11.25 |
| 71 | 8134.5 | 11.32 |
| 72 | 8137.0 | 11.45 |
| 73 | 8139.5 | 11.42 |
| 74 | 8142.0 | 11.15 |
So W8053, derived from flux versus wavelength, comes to 1.24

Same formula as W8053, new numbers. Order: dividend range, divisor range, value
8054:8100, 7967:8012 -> 1.21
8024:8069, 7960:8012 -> 1.15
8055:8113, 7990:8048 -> 1.14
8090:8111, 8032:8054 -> 1.10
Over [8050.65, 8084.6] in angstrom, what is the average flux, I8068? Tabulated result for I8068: 10.4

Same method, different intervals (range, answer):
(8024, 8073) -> 10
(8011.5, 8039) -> 9.55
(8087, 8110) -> 10.7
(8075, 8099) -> 10.7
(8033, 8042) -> 9.75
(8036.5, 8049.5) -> 9.81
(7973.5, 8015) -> 8.92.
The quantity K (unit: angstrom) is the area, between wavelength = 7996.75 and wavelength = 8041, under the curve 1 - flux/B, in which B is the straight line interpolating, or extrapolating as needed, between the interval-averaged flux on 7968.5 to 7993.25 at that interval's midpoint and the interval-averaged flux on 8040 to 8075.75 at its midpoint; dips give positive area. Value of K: 0.3 angstrom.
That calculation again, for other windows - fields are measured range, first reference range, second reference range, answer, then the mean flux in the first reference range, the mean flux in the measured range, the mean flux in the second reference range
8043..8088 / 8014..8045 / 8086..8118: -0.7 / 9.63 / 10.3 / 10.7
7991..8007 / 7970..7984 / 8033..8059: 0.4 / 8.81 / 8.95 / 9.99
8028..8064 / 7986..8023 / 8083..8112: -0.6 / 9.1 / 10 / 10.7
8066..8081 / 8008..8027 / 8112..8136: -0.2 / 9.4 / 10.4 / 11.1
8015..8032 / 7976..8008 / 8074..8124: -0.2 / 8.85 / 9.51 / 10.7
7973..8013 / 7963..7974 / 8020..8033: 1.0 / 8.83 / 8.89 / 9.51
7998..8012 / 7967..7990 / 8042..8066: 0.2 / 8.77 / 9.12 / 10.2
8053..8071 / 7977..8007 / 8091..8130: -0.5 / 8.84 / 10.3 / 10.9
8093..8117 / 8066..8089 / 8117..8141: 0.3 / 10.5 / 10.8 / 11.2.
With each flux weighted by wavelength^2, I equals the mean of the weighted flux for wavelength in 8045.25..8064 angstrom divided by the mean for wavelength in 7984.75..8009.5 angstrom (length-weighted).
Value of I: 1.2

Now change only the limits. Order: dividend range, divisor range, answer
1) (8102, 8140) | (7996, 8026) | 1.23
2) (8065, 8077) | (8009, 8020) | 1.11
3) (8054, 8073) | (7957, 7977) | 1.21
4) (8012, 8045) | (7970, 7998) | 1.11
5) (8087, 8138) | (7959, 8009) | 1.28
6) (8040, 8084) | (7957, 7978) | 1.20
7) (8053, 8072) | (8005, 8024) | 1.12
